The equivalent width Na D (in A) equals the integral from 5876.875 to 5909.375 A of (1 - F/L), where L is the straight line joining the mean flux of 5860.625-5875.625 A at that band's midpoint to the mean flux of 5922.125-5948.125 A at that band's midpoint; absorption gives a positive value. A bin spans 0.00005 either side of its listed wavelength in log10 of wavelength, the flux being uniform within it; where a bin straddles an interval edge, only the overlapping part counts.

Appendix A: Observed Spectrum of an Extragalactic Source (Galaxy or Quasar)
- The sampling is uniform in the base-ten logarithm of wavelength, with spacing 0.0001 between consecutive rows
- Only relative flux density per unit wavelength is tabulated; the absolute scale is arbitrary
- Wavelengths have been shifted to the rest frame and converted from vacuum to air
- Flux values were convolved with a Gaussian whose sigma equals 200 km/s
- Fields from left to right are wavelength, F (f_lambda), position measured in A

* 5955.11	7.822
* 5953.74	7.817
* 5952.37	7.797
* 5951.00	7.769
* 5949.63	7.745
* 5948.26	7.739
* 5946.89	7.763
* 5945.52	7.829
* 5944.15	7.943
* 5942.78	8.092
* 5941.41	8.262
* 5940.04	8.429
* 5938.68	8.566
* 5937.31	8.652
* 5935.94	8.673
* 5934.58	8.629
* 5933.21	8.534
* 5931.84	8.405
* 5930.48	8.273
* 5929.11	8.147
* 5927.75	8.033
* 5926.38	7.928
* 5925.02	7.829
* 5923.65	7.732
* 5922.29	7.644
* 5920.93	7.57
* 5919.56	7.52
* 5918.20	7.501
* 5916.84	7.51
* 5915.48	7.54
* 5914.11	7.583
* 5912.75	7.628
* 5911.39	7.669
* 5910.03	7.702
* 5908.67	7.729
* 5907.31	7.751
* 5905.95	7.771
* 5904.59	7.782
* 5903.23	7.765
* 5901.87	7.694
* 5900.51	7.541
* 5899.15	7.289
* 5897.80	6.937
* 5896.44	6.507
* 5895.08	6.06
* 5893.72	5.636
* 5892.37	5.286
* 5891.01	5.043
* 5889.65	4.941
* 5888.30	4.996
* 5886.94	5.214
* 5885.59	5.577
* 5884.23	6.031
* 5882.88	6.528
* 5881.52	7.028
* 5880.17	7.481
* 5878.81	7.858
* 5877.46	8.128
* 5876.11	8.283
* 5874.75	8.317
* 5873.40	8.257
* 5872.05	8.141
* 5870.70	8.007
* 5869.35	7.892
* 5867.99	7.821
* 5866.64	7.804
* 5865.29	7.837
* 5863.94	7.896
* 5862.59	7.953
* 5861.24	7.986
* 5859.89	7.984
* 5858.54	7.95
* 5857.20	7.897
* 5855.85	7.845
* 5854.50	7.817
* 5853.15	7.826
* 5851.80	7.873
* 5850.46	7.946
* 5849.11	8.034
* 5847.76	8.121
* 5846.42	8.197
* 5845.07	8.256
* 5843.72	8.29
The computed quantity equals 5.5 A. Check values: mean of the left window 7.99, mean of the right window 8.18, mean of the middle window 6.69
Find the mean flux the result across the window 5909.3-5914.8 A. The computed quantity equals 7.64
